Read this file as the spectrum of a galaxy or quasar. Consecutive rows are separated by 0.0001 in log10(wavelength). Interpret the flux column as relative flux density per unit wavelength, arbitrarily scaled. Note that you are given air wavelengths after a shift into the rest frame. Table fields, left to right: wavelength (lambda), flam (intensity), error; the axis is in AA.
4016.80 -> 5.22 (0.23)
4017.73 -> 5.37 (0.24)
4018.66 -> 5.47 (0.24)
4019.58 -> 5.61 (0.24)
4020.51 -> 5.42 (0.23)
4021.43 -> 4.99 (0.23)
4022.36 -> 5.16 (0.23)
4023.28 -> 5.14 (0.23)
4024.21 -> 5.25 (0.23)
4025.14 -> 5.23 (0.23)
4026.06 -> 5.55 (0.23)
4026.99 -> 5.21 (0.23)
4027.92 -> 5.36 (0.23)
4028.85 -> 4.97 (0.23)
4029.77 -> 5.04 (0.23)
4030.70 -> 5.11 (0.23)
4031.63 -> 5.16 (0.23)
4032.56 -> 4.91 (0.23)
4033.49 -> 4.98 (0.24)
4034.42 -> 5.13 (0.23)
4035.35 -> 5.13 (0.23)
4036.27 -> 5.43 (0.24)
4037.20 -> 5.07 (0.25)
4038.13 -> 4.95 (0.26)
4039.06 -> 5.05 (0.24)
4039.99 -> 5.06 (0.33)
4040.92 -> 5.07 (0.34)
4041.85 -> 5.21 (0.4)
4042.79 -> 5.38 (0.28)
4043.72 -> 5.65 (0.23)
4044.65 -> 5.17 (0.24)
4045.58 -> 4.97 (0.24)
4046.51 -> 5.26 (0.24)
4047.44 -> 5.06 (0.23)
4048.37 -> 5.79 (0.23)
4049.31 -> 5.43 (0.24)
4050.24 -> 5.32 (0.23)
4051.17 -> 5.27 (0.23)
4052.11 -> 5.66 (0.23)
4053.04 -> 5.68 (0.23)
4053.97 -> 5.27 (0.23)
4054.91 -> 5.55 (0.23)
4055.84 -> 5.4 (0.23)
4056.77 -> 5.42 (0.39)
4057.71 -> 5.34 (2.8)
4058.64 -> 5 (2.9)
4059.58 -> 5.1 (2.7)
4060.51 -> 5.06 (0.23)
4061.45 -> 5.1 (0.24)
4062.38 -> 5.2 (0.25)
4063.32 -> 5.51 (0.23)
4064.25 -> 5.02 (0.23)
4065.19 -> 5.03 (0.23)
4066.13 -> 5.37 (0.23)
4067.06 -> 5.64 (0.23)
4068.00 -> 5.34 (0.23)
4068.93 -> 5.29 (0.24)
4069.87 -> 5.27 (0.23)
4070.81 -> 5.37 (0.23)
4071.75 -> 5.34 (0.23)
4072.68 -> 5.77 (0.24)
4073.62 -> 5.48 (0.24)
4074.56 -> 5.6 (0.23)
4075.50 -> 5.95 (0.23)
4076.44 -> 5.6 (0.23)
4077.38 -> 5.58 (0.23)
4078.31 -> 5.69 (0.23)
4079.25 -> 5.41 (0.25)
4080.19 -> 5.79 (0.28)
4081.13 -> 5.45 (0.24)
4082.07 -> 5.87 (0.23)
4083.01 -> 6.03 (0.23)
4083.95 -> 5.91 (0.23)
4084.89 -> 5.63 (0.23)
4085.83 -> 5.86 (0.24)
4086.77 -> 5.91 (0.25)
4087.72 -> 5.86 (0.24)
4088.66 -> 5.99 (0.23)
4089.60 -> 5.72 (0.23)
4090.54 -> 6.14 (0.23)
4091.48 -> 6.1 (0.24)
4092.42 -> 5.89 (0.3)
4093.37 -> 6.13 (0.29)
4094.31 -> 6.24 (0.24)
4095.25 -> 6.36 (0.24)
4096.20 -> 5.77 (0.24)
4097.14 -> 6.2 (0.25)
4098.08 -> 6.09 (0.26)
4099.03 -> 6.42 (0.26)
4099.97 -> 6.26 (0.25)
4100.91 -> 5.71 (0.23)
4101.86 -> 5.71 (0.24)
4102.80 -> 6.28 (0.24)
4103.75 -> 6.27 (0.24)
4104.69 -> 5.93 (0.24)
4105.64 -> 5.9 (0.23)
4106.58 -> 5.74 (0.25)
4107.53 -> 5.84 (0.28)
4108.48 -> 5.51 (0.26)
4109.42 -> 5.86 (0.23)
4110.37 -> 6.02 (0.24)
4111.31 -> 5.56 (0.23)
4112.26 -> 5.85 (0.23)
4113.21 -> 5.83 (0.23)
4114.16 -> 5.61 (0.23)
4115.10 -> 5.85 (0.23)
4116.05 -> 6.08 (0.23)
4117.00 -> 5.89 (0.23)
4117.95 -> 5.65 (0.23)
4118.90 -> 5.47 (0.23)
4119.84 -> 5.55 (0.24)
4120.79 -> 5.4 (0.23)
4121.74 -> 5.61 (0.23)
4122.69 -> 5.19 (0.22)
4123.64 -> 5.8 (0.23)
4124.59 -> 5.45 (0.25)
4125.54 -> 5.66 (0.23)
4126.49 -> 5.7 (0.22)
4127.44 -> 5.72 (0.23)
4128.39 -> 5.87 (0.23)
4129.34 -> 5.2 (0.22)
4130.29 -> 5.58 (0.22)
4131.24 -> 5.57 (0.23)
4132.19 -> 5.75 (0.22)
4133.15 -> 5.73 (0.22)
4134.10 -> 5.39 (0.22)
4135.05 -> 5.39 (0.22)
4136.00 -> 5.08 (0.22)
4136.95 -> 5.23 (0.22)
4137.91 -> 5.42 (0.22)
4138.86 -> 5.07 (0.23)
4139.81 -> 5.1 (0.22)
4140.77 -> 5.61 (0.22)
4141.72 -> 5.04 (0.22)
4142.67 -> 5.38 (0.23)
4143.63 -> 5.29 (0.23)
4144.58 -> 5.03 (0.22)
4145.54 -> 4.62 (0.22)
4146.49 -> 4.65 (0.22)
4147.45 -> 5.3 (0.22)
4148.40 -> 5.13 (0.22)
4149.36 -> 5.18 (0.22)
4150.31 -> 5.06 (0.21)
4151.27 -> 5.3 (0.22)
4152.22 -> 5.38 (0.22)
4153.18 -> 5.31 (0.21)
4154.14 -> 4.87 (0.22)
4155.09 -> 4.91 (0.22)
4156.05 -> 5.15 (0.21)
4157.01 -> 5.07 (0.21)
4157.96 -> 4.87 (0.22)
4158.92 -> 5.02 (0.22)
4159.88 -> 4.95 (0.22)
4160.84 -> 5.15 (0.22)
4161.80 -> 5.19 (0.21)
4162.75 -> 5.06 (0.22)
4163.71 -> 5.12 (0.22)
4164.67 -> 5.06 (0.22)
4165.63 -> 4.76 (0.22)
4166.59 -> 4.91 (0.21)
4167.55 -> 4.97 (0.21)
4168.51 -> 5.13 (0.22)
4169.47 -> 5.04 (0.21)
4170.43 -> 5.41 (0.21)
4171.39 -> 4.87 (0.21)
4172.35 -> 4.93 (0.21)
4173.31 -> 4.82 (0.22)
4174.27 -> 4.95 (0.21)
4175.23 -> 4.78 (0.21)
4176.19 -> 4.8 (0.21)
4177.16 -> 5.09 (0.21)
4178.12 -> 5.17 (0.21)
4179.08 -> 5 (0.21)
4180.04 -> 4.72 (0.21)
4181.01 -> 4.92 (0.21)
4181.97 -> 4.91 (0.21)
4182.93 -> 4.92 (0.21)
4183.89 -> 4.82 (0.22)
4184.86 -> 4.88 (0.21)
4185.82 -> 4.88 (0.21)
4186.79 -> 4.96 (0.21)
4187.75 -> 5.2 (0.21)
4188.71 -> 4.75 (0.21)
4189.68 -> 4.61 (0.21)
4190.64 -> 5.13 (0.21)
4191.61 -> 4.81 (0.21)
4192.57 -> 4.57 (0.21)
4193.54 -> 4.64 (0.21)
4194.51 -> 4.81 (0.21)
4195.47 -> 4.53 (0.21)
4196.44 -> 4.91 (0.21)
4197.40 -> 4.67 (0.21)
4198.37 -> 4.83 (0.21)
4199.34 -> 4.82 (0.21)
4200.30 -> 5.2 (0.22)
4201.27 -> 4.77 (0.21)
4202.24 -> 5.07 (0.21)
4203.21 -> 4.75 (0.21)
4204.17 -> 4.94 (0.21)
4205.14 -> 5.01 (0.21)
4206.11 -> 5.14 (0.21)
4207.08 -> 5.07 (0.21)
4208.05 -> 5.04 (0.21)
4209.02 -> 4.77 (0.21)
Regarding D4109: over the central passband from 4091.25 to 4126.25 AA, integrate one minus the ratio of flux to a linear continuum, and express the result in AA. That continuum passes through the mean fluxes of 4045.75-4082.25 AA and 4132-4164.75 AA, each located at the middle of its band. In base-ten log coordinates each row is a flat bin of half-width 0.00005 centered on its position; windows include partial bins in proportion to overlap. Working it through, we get -3.8 AA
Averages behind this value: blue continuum 5.41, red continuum 5.16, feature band 5.85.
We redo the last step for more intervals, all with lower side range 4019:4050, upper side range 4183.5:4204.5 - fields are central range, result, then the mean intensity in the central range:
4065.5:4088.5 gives -2.3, 5.63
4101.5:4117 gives -2.5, 5.87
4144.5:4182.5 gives -0.8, 5.01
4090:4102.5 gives -2.5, 6.08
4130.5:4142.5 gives -1.0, 5.37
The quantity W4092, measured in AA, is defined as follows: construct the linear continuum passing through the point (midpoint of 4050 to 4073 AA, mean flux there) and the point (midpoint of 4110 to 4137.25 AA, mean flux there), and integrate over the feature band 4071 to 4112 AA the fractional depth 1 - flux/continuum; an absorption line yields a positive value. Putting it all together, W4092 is -3.0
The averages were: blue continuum 5.33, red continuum 5.61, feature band 5.87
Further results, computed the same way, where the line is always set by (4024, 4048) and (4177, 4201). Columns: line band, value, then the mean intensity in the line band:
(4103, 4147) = -4.9 AA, 5.54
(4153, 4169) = -0.3 AA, 5.02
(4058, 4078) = -1.0 AA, 5.37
